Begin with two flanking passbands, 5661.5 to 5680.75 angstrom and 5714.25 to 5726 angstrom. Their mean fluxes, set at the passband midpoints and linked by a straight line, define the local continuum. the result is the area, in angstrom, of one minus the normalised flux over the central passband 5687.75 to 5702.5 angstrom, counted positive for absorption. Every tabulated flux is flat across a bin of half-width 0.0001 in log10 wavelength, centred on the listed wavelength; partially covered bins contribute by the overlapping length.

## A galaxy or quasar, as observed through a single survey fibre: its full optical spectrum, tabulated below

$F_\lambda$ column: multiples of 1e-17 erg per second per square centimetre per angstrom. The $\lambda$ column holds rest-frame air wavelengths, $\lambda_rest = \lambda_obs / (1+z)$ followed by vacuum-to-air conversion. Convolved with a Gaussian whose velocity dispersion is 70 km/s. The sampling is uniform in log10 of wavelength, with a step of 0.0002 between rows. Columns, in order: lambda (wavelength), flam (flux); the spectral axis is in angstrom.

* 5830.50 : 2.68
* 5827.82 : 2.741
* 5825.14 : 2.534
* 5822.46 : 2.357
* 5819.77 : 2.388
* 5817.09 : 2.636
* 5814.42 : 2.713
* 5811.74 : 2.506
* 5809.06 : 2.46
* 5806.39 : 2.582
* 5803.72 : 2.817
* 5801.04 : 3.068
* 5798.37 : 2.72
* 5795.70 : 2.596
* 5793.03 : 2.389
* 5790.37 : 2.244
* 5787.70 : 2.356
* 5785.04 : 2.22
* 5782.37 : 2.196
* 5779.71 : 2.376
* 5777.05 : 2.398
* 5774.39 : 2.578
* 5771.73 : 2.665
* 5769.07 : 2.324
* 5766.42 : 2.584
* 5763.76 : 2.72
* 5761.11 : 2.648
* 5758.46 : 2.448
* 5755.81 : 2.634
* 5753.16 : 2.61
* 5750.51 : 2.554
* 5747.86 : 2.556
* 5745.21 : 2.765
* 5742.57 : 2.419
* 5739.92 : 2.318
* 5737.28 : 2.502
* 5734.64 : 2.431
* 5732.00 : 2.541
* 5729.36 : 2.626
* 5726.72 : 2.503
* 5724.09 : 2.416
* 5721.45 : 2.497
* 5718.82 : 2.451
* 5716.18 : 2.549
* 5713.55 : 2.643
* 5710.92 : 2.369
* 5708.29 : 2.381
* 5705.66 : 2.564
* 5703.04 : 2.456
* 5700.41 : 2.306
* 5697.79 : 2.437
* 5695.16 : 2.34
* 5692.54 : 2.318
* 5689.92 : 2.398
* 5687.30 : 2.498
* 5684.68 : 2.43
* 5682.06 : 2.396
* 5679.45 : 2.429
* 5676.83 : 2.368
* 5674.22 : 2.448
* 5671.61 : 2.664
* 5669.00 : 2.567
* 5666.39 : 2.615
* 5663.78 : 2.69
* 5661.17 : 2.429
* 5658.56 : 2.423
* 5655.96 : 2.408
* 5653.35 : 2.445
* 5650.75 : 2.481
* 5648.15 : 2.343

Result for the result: 0.8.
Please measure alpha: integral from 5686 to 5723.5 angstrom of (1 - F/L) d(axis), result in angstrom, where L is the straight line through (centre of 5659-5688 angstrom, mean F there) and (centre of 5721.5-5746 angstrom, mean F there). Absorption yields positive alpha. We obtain 0.8 angstrom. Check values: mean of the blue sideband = 2.5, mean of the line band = 2.44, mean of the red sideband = 2.5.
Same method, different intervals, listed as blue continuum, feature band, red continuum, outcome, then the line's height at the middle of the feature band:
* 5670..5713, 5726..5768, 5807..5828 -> -1.3 angstrom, 2.48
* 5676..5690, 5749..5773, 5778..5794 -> -2.6 angstrom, 2.33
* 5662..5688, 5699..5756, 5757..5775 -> 0.9 angstrom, 2.54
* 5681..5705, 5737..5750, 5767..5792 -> -0.7 angstrom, 2.39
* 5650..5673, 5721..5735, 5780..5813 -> 0.1 angstrom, 2.52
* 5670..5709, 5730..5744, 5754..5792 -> 0.0 angstrom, 2.45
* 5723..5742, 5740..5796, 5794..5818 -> 1.9 angstrom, 2.57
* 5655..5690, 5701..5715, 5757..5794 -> 0.0 angstrom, 2.47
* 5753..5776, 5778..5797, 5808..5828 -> 1.6 angstrom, 2.56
